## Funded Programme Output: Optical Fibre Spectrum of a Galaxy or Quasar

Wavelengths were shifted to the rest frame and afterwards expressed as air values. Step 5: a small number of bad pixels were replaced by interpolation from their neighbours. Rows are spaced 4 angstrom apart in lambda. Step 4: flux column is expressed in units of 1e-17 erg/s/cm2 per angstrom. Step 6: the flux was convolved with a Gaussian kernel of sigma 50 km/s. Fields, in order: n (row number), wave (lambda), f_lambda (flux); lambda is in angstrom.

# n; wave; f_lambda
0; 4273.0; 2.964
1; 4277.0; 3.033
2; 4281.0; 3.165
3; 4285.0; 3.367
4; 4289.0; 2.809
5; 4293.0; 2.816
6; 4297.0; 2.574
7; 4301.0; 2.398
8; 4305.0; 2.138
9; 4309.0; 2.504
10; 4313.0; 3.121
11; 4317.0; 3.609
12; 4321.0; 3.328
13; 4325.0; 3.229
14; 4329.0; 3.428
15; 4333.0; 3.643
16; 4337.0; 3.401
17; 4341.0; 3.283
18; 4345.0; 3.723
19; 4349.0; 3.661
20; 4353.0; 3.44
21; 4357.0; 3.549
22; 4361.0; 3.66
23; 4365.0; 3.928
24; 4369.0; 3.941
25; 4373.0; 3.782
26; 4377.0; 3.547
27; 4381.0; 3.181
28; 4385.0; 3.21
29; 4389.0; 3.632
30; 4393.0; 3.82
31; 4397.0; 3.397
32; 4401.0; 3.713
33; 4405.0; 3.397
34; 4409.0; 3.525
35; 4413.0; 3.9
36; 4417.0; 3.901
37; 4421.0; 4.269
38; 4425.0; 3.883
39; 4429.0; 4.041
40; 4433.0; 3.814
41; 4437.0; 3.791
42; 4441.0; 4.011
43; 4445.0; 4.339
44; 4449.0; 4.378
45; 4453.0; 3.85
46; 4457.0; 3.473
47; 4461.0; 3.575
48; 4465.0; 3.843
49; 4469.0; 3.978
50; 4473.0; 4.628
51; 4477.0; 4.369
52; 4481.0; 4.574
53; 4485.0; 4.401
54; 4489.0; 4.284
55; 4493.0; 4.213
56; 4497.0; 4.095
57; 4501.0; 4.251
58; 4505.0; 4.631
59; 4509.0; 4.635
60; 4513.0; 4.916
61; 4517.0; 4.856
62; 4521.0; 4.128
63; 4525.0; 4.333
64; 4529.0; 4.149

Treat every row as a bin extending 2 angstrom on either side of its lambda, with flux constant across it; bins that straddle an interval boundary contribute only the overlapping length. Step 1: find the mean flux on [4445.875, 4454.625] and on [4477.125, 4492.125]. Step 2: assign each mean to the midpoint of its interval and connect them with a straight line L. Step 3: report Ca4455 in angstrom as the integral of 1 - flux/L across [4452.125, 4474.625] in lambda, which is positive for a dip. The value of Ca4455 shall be 2.0 angstrom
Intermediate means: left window 4.15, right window 4.4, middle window 3.88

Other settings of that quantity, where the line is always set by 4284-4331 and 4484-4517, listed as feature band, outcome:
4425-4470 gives 1.3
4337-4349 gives -1.1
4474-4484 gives -0.5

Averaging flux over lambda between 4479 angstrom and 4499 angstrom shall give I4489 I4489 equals 4.31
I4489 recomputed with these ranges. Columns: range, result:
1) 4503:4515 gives 4.73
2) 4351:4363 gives 3.55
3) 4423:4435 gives 3.91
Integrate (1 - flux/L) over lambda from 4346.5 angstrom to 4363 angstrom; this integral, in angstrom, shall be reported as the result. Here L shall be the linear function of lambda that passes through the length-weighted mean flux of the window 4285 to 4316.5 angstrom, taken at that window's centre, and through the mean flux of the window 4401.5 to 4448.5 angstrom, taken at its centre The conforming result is -1.8 angstrom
